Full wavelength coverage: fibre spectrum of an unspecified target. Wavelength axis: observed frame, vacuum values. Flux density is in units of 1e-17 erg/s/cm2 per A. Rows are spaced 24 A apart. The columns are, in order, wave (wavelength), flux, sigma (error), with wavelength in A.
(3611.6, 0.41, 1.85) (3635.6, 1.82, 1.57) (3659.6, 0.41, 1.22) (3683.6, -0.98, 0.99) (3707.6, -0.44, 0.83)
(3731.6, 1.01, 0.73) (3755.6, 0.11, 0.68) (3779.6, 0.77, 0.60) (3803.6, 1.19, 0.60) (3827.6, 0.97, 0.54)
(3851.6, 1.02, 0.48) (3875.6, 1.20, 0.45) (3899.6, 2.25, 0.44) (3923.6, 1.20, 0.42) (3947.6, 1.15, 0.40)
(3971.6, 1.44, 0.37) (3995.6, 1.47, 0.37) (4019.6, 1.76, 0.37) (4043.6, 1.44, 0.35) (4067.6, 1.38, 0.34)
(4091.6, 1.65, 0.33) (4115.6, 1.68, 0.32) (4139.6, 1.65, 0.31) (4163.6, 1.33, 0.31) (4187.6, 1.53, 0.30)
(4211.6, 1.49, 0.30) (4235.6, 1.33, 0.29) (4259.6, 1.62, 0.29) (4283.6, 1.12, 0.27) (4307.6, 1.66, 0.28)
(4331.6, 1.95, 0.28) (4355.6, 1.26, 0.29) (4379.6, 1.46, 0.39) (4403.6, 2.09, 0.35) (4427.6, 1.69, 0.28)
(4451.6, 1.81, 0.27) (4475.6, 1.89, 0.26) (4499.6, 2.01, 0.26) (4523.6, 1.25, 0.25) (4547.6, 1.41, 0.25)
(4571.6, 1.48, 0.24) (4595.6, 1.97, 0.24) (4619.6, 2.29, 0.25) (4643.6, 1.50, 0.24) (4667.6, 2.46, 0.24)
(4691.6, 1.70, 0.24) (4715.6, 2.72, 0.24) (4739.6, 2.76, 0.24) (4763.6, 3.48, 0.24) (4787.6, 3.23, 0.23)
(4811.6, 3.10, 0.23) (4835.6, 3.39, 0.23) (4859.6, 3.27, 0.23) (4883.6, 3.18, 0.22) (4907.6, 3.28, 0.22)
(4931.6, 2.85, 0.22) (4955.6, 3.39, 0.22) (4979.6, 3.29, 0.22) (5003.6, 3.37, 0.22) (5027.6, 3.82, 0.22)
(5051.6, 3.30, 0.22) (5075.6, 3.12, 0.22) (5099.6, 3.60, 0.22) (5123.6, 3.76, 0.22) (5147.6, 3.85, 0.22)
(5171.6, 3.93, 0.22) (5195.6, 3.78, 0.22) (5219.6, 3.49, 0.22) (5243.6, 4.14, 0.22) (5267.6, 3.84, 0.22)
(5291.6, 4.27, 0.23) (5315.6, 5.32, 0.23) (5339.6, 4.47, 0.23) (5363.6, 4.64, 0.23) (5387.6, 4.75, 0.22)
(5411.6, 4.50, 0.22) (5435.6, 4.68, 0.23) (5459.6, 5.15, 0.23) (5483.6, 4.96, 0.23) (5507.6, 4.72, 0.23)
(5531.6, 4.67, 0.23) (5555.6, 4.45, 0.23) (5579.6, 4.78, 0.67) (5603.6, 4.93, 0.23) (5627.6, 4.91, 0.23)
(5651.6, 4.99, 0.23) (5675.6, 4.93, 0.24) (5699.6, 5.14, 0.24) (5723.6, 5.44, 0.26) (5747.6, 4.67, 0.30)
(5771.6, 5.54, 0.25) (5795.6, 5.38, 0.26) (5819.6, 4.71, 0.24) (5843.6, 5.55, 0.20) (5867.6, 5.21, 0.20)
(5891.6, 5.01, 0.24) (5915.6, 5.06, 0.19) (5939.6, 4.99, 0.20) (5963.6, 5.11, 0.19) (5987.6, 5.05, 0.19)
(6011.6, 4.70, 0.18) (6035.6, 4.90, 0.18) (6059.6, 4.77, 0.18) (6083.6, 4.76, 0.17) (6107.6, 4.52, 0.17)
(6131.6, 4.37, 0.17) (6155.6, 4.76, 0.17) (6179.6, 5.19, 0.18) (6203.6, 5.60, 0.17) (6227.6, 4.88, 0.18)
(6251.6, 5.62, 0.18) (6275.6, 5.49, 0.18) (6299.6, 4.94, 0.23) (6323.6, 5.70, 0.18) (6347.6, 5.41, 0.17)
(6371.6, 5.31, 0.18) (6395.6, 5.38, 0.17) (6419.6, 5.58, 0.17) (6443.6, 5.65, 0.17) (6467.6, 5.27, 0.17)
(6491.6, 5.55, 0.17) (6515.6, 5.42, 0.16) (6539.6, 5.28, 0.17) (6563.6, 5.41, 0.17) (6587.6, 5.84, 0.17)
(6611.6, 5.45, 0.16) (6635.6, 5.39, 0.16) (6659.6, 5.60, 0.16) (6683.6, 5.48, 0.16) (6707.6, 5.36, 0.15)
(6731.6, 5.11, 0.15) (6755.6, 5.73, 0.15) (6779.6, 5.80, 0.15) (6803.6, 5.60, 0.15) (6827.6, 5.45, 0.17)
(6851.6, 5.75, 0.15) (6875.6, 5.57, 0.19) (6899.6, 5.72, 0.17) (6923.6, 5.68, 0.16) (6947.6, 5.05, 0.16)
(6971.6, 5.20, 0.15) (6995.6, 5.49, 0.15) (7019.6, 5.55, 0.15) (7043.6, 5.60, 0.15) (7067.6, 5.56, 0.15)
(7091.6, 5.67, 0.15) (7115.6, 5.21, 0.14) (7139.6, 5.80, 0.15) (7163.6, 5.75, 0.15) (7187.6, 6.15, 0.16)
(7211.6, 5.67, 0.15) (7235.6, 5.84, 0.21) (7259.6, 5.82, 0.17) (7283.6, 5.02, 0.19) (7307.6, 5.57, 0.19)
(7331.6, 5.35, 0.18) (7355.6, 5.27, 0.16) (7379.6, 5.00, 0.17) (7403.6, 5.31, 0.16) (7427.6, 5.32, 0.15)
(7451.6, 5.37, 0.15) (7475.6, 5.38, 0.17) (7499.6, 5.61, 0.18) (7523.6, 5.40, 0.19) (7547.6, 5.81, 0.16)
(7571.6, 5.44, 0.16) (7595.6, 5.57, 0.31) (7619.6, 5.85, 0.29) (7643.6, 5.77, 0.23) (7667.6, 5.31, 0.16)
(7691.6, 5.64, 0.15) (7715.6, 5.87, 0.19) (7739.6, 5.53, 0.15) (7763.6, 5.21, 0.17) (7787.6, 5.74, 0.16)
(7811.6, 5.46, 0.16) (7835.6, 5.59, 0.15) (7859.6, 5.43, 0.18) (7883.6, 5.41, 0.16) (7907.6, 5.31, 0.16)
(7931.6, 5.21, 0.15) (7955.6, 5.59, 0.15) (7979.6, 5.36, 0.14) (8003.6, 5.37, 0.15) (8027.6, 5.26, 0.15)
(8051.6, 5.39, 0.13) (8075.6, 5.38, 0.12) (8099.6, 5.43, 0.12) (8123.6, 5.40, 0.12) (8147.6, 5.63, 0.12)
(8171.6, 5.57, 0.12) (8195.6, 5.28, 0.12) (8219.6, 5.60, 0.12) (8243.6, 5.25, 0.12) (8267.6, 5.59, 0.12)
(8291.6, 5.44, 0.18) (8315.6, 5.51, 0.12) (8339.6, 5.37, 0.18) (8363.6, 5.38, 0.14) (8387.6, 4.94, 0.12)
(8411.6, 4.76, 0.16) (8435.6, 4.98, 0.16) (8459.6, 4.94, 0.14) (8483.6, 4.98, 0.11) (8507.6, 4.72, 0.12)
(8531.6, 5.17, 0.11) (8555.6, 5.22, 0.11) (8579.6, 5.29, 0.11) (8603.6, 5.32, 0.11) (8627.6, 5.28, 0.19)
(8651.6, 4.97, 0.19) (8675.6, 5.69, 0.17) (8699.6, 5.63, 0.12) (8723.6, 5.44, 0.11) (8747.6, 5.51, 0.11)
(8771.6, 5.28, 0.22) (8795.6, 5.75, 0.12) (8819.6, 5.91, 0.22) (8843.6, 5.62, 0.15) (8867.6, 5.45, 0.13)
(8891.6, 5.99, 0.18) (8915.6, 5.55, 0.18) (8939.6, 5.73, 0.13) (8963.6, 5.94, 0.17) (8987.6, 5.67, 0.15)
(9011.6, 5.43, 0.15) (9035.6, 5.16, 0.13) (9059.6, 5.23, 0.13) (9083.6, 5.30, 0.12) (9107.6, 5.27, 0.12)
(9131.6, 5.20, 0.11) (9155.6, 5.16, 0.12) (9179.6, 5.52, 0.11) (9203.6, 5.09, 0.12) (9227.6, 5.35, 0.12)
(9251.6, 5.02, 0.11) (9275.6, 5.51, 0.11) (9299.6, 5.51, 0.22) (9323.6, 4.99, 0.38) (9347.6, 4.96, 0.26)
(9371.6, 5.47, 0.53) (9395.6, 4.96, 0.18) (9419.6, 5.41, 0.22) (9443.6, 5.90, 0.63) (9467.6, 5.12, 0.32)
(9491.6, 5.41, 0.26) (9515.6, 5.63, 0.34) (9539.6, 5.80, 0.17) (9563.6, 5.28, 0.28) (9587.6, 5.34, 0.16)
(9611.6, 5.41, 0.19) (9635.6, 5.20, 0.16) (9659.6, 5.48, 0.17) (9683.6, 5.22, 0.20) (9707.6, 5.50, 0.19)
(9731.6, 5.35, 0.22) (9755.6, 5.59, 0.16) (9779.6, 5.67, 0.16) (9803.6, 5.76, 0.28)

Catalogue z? 0.181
